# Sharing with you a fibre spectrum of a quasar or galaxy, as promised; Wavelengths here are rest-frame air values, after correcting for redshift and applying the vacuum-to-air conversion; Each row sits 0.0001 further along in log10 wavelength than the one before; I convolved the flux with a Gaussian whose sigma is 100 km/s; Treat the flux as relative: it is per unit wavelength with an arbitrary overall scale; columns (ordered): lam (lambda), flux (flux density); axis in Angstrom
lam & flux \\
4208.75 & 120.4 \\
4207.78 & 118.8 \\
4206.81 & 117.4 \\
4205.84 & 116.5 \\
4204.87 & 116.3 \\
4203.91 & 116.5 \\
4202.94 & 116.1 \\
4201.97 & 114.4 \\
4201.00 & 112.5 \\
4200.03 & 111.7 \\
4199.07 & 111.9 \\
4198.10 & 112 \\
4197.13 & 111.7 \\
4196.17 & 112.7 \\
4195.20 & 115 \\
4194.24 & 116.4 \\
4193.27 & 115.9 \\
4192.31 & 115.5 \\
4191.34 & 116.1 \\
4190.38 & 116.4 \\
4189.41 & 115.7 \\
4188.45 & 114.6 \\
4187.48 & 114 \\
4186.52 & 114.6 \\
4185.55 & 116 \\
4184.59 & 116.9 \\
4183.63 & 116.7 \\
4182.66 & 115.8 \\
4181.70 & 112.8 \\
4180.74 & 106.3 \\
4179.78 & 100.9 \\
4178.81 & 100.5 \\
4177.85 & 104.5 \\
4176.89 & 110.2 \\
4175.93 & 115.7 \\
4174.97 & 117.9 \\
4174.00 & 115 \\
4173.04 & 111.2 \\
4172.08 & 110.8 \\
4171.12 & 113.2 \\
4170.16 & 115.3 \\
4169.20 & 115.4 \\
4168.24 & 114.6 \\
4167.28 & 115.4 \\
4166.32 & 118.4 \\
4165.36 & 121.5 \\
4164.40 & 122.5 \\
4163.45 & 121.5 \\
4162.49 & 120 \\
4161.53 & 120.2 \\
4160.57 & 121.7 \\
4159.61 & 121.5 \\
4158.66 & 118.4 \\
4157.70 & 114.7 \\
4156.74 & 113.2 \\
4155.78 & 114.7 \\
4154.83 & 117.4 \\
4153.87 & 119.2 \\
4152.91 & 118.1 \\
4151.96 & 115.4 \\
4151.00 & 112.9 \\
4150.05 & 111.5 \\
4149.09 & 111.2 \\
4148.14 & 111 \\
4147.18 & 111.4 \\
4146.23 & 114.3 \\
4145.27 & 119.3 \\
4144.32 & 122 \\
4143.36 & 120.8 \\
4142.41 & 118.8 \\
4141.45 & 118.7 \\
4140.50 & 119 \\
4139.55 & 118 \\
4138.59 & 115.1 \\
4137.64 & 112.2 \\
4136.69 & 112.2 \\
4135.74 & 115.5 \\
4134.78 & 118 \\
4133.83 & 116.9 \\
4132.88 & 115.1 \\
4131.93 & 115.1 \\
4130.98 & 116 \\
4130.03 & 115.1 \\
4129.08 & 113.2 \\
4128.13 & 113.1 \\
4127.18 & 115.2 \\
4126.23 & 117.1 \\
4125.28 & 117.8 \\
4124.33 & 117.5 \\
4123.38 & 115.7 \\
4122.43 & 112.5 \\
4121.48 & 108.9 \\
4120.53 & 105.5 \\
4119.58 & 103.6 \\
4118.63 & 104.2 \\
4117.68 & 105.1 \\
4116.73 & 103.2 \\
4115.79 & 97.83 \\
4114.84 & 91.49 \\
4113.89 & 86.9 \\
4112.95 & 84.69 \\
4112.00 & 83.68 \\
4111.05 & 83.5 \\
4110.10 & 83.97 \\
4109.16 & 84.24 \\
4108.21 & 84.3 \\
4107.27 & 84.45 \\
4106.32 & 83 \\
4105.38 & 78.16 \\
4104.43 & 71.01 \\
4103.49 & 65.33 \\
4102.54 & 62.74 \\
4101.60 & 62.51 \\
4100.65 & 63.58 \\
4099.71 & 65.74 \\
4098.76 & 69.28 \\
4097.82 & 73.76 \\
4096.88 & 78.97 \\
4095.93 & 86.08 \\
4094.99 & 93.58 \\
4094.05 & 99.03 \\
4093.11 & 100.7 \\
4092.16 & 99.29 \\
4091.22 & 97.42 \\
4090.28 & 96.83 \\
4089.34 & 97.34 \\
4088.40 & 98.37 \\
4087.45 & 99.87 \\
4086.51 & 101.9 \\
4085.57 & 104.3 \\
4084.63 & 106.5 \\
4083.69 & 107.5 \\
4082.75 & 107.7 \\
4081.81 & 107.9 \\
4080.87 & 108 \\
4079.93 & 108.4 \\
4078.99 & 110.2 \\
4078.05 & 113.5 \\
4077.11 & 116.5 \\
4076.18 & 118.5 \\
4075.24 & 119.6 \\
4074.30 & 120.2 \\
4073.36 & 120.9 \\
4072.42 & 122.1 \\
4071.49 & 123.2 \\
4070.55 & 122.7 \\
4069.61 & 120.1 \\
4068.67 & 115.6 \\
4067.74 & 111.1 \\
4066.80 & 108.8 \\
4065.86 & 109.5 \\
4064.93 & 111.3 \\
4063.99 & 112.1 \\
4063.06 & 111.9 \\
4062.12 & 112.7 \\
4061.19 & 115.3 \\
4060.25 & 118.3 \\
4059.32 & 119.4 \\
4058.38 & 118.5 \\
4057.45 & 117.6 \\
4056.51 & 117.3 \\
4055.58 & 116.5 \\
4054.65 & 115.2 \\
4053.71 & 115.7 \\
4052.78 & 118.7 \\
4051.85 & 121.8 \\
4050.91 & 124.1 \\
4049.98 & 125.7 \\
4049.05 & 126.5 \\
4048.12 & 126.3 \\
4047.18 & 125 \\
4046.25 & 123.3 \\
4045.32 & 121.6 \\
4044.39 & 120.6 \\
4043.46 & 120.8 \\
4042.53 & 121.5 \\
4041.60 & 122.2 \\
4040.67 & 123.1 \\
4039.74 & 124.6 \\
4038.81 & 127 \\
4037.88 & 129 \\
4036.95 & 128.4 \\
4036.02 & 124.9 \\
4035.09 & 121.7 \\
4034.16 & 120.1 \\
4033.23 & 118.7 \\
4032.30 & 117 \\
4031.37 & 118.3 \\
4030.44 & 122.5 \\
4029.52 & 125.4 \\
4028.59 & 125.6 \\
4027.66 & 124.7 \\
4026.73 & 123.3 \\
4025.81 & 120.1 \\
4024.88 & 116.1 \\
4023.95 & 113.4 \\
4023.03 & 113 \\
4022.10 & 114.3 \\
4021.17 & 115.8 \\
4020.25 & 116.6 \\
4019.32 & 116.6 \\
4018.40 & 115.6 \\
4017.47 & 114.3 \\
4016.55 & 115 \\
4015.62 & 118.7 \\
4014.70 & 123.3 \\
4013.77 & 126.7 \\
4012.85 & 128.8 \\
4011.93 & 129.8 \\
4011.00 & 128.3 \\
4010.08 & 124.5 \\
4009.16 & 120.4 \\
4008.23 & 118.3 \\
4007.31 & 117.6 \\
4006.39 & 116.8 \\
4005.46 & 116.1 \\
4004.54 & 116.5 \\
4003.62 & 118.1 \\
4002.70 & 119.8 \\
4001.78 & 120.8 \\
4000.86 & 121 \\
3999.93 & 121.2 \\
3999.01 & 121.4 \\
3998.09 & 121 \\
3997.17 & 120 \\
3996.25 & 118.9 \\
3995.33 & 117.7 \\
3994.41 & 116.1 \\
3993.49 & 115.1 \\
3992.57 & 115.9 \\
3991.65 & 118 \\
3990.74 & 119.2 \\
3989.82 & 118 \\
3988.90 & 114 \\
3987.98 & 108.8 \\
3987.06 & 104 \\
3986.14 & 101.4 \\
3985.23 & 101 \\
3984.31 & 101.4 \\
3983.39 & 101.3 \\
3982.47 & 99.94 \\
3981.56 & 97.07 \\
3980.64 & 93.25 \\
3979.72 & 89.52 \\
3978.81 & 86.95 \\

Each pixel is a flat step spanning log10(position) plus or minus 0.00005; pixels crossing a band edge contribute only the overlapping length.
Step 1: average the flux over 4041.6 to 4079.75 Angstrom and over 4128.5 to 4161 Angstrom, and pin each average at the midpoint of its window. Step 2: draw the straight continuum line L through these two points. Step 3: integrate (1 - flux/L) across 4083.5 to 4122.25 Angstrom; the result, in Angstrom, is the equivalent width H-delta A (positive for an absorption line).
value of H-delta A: 9.23 Angstrom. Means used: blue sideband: 118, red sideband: 116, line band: 89.3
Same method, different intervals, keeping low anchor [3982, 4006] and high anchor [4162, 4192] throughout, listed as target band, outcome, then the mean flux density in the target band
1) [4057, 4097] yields 1.7 Angstrom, 109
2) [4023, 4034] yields -0.6 Angstrom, 120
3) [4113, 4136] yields 0.9 Angstrom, 110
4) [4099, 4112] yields 4.5 Angstrom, 75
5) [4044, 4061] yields -1.0 Angstrom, 121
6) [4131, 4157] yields -0.4 Angstrom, 116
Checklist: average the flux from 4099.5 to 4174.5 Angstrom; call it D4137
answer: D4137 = 107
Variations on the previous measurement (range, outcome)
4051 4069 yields 115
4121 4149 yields 116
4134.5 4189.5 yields 115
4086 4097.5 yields 95.5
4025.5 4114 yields 108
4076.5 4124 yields 93.3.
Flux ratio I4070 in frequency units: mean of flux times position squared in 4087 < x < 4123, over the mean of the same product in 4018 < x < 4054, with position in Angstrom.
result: 0.75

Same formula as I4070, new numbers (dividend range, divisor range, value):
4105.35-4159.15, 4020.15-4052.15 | 0.93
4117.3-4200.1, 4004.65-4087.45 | 1.02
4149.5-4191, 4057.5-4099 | 1.12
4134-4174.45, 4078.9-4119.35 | 1.33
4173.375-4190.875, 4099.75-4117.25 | 1.45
